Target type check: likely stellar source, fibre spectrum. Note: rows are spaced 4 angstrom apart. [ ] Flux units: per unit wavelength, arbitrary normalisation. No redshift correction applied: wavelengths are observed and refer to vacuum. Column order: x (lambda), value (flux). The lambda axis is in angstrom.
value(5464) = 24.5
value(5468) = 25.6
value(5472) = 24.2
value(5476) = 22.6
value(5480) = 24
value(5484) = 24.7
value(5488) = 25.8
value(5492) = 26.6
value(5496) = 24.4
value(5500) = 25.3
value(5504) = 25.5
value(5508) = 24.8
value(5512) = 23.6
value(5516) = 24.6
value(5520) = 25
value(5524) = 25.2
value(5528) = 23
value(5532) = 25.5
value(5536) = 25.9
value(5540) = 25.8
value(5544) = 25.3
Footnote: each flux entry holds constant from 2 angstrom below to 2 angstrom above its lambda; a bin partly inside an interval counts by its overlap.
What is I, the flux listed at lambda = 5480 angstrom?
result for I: 24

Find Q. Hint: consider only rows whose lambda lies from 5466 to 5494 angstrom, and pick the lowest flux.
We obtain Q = 22.6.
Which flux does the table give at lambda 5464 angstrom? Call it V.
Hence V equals 24.5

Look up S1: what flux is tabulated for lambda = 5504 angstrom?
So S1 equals 25.5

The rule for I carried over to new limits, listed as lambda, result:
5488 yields 25.8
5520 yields 25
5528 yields 23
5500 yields 25.3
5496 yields 24.4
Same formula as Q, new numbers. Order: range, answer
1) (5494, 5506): 24.4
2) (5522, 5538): 23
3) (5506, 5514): 23.6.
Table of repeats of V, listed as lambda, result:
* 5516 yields 24.6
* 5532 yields 25.5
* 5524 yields 25.2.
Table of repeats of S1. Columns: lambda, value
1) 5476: 22.6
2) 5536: 25.9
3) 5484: 24.7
